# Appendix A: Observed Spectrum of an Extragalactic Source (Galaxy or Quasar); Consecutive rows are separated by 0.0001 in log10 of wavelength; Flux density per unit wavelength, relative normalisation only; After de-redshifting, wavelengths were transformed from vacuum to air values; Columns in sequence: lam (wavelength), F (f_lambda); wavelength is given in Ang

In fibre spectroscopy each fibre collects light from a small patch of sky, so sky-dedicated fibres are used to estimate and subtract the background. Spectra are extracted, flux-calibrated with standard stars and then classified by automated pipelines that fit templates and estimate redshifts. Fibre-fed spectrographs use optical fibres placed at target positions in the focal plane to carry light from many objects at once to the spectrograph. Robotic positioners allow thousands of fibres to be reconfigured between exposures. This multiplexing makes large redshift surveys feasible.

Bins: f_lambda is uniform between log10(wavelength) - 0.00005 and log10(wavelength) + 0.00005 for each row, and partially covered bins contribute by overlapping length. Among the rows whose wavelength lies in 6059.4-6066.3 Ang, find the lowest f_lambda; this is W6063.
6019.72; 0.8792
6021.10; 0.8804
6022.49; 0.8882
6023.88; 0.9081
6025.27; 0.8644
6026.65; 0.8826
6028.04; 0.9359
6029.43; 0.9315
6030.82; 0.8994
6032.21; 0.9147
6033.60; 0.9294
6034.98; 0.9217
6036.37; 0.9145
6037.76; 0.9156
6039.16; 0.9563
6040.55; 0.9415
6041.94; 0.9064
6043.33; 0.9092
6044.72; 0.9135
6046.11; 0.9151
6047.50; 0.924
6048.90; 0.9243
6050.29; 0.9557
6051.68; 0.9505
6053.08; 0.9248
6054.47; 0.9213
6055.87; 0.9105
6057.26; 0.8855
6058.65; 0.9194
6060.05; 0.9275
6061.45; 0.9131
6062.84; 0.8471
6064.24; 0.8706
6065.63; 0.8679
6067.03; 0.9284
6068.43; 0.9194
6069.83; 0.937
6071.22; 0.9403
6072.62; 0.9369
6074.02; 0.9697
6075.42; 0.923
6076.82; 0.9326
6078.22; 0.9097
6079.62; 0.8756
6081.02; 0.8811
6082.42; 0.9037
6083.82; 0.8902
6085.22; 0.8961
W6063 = 0.8471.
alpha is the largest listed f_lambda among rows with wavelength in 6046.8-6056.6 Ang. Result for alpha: 0.9557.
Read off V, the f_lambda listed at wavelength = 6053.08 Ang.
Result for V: 0.9248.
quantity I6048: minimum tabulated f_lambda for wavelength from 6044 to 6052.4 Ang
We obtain 0.9135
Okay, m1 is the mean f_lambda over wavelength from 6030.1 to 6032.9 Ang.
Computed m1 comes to 0.906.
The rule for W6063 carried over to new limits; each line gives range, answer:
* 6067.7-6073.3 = 0.9194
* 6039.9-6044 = 0.9064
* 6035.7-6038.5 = 0.9145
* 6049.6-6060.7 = 0.8855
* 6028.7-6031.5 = 0.8994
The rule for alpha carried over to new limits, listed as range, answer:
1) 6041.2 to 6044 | 0.9092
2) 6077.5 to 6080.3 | 0.9097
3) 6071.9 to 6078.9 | 0.9697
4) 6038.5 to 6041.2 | 0.9563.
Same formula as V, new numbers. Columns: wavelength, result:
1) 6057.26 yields 0.8855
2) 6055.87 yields 0.9105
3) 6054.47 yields 0.9213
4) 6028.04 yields 0.9359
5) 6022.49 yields 0.8882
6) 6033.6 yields 0.9294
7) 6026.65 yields 0.8826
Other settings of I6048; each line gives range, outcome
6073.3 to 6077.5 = 0.923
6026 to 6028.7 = 0.8826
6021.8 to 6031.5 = 0.8644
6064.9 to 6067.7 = 0.8679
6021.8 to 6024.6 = 0.8882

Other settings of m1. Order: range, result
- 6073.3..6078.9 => 0.933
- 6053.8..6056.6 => 0.915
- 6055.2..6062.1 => 0.911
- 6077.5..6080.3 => 0.893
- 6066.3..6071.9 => 0.931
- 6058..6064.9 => 0.895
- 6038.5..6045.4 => 0.926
